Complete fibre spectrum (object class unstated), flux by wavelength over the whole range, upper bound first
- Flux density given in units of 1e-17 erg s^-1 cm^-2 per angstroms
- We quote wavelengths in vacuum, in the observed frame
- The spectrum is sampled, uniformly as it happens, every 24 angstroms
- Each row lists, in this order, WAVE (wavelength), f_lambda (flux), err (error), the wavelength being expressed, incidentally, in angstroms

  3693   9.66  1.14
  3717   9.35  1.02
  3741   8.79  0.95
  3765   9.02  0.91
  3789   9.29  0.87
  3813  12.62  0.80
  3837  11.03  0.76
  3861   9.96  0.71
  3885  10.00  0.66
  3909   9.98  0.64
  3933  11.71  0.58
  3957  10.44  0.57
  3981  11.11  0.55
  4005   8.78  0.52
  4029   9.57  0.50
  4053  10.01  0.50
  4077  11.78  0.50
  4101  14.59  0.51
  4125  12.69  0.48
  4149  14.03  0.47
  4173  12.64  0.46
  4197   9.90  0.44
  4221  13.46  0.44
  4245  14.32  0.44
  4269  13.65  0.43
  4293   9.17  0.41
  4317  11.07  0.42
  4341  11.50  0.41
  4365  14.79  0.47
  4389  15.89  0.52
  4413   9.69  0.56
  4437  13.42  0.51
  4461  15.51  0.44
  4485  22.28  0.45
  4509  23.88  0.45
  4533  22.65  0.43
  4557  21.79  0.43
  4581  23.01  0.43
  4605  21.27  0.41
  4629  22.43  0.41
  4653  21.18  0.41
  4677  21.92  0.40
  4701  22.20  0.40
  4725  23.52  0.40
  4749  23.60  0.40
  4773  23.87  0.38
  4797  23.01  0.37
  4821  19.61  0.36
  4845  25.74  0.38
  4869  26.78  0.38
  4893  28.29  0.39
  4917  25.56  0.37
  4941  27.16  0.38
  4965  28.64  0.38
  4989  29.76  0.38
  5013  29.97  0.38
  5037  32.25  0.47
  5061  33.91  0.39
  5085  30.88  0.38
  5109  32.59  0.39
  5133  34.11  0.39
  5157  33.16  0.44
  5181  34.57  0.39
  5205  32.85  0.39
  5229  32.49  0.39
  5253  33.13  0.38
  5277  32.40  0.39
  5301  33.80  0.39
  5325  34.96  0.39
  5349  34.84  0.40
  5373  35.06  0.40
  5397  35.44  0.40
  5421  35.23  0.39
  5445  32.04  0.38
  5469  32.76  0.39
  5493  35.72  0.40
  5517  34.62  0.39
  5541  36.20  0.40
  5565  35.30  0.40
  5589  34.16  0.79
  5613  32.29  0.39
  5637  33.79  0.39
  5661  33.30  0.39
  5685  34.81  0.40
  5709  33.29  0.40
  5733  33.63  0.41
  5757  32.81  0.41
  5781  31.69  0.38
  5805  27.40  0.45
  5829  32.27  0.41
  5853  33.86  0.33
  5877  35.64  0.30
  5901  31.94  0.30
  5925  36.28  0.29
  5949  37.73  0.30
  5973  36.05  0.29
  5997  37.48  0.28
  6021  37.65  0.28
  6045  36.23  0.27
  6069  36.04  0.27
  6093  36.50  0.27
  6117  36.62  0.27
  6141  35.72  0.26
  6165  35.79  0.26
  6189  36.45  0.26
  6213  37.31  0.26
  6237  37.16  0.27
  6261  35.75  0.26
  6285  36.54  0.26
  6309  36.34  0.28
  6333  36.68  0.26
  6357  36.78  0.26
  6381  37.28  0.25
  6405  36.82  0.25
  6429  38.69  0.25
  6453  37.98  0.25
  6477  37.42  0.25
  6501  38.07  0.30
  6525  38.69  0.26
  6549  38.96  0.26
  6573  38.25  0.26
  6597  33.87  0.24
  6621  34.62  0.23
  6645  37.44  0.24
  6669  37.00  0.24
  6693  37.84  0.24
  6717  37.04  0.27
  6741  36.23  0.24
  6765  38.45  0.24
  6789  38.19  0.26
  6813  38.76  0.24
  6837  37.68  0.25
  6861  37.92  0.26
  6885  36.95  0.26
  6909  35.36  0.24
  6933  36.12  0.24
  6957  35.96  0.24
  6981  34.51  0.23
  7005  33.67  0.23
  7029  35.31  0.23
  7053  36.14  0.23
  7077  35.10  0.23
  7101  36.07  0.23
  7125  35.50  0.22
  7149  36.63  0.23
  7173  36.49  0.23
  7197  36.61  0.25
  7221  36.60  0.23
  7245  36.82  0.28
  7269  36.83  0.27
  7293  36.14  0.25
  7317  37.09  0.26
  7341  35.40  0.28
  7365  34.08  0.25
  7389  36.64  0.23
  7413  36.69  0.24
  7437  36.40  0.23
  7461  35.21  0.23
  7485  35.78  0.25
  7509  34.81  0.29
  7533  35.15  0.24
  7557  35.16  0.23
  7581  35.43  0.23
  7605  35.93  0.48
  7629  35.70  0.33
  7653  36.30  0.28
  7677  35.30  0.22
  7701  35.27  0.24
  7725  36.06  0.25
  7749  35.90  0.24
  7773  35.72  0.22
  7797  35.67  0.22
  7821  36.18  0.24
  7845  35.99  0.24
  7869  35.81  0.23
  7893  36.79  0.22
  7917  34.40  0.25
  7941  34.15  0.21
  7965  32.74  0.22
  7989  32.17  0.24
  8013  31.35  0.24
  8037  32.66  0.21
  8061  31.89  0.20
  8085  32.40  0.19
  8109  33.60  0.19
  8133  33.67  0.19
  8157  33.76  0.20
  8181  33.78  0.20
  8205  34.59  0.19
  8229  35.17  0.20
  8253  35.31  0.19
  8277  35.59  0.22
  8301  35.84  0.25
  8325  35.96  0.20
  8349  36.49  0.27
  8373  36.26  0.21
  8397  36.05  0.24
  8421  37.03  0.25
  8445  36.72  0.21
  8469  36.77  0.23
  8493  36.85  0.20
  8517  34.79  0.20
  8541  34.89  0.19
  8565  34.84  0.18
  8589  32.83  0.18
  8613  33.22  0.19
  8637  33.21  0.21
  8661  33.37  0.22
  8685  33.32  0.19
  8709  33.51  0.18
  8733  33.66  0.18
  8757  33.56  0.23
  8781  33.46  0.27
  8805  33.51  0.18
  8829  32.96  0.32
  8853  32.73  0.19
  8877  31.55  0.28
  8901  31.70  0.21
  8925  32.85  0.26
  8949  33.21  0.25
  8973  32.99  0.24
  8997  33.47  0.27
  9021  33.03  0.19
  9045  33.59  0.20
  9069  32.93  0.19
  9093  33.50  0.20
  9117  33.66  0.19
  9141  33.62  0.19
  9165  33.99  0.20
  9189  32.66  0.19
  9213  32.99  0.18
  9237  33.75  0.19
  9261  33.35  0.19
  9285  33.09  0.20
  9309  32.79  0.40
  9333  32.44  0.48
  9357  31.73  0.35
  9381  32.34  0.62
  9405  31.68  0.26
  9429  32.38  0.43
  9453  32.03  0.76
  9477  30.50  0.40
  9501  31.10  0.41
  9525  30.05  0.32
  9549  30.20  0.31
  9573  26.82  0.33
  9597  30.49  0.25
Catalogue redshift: 0.121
